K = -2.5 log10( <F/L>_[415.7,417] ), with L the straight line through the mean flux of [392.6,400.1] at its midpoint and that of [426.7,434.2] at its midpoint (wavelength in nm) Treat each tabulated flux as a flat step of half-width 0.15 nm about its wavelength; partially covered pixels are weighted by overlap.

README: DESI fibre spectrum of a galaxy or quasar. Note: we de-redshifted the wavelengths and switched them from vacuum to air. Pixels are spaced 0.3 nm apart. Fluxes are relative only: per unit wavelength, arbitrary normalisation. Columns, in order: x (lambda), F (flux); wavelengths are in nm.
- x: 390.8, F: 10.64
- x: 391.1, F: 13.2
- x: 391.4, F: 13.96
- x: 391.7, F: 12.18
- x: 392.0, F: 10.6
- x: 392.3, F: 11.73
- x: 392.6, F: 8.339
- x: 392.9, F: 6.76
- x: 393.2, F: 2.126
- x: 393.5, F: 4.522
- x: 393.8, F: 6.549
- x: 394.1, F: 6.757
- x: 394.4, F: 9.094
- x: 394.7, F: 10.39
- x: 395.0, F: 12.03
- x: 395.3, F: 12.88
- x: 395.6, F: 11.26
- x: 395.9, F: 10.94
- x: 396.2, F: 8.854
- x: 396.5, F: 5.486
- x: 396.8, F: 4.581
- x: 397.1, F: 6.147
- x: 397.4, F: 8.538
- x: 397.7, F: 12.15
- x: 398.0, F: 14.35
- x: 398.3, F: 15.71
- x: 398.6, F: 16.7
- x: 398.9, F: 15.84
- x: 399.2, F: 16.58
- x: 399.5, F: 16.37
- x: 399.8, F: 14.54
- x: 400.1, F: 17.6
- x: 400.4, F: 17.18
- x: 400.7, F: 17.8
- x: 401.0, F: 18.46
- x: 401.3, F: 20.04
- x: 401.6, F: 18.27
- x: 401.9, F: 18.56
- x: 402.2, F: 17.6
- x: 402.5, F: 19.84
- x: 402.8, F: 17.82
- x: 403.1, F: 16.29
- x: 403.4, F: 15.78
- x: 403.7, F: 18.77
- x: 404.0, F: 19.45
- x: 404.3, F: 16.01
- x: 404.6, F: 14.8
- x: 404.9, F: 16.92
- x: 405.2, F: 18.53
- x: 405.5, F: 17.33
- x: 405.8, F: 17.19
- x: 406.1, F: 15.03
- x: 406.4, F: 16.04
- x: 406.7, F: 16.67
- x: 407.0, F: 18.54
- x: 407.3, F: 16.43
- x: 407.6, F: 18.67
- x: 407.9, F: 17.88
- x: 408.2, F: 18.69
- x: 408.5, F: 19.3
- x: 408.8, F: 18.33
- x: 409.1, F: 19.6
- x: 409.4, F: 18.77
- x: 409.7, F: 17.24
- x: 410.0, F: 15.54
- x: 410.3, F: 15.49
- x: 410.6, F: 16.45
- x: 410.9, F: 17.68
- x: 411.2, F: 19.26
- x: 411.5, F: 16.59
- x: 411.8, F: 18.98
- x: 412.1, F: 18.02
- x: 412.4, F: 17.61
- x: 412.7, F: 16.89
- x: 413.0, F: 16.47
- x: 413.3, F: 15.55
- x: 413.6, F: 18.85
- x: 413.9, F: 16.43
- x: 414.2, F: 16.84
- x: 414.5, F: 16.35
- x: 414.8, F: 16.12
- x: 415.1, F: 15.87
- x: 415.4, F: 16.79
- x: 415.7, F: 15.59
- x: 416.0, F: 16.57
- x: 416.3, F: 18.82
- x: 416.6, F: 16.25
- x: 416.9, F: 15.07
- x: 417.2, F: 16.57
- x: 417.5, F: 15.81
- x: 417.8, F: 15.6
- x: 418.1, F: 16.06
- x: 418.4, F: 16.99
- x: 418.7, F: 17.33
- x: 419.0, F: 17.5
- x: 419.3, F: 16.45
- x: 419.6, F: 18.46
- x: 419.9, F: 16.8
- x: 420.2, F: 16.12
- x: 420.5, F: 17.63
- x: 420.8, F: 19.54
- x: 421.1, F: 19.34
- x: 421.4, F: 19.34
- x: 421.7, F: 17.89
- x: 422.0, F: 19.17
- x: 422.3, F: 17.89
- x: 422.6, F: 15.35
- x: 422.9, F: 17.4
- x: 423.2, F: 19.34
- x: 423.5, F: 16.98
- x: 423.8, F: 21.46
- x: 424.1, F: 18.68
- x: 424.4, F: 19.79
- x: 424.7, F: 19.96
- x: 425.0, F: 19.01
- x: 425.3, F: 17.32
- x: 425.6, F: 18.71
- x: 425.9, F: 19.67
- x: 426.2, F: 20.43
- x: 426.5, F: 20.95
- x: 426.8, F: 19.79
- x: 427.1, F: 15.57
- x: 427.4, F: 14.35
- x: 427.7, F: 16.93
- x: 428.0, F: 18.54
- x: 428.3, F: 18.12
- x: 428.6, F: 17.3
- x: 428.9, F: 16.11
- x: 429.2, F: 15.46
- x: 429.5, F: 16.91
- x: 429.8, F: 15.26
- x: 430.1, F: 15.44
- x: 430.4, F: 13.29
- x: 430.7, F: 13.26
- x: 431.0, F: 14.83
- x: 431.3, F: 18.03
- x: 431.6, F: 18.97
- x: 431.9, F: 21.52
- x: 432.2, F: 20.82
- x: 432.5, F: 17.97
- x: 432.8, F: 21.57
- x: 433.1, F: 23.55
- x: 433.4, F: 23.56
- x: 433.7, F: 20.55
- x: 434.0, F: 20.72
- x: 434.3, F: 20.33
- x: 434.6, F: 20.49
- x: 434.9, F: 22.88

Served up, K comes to -0.12 mag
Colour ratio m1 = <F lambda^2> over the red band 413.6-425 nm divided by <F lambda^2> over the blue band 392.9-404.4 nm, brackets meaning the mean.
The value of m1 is 1.44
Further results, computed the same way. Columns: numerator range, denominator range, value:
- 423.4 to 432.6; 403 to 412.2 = 1.12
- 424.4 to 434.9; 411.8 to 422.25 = 1.15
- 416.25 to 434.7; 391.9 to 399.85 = 2.02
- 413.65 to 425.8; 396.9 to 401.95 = 1.25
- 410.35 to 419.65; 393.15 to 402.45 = 1.44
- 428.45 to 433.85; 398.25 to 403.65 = 1.20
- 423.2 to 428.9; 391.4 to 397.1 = 2.48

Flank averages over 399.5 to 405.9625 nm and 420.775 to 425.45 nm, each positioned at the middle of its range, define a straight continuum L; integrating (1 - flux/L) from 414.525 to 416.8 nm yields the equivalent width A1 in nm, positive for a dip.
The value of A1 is 0.21 nm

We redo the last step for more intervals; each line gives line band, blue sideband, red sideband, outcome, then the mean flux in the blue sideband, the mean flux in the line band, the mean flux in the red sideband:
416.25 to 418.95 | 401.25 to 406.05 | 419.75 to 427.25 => 0.27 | 17.6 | 16.5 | 18.6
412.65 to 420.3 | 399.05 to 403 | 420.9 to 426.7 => 0.78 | 17.7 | 16.6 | 18.9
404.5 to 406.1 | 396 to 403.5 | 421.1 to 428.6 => -0.13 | 14.8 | 16.8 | 18.4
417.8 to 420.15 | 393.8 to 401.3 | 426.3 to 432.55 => -0.20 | 12.5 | 16.9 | 17.1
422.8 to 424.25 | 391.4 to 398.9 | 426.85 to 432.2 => -0.32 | 9.74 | 18.8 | 16.6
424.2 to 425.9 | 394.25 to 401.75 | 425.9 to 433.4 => -0.18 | 13.3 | 19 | 17.9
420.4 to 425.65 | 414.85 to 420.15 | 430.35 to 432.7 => -0.50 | 16.6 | 18.6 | 17.6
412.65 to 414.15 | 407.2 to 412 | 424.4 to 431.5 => 0.07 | 17.8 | 16.8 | 17.3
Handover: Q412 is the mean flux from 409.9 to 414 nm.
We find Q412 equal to 17.2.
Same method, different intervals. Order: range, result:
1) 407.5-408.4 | 18.4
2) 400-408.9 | 17.7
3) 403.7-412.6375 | 17.5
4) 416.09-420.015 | 16.7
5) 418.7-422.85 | 17.8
